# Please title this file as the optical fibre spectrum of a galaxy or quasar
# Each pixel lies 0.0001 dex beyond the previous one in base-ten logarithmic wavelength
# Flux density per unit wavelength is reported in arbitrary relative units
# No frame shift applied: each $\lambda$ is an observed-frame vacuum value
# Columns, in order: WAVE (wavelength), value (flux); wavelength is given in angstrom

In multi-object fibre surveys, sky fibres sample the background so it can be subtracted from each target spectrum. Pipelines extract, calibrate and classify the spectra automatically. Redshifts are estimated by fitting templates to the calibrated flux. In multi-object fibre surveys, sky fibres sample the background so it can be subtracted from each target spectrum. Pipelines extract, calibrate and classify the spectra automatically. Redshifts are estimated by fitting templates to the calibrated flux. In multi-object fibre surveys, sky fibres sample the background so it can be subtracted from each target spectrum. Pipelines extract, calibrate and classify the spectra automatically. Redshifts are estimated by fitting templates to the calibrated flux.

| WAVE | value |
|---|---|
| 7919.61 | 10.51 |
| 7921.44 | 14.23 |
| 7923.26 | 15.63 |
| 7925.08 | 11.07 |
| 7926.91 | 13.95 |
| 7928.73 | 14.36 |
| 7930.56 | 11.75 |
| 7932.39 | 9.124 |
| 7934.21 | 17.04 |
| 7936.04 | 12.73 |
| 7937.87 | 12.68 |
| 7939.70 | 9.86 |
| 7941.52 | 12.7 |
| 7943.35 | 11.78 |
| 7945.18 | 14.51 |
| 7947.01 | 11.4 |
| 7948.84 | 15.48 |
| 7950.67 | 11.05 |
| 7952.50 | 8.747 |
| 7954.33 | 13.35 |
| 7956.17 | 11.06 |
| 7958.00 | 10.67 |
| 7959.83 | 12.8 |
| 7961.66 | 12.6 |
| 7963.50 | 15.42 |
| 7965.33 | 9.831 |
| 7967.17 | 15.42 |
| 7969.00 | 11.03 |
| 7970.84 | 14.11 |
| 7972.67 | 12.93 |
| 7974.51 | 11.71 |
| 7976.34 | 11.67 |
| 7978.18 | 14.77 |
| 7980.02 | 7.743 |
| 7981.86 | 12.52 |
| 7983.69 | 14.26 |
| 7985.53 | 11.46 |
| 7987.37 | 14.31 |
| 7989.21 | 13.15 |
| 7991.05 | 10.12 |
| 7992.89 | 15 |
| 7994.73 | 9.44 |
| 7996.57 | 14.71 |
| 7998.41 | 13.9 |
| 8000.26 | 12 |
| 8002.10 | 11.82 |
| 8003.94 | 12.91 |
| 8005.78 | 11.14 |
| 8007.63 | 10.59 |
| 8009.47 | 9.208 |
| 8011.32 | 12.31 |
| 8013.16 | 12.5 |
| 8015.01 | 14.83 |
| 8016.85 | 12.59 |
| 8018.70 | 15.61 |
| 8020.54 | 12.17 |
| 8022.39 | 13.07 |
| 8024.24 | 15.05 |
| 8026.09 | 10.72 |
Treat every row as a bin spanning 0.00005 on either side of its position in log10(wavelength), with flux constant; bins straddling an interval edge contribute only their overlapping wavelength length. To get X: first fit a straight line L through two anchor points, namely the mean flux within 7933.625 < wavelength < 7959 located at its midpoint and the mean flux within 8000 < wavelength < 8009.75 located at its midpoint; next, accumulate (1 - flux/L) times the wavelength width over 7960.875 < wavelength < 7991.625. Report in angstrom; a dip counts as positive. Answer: -1.9 angstrom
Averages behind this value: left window 12.3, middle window 12.6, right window 11.4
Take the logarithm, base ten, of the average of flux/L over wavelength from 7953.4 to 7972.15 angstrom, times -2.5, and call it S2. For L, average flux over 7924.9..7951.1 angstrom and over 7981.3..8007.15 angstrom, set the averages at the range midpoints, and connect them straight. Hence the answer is 0.002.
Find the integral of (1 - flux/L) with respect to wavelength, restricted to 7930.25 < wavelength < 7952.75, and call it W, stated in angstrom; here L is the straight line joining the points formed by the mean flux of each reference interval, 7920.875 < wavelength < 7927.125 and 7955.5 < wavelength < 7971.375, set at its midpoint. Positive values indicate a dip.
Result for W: 1.4 angstrom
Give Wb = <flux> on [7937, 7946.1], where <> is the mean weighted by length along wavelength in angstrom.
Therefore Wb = 12.3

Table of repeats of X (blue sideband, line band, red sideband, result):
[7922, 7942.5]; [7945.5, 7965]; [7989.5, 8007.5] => 0.6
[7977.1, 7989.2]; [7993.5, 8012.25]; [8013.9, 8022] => 1.9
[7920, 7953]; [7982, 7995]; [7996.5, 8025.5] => 0.0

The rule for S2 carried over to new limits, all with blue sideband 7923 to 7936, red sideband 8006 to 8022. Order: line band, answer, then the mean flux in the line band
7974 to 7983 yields 0.09 mag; 11.8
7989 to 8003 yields 0.01 mag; 12.5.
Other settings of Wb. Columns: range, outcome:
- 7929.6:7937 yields 12.7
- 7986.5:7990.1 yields 13.7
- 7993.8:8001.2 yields 12.5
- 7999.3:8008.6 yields 11.7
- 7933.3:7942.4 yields 13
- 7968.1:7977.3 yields 12.3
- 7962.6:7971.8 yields 13.2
